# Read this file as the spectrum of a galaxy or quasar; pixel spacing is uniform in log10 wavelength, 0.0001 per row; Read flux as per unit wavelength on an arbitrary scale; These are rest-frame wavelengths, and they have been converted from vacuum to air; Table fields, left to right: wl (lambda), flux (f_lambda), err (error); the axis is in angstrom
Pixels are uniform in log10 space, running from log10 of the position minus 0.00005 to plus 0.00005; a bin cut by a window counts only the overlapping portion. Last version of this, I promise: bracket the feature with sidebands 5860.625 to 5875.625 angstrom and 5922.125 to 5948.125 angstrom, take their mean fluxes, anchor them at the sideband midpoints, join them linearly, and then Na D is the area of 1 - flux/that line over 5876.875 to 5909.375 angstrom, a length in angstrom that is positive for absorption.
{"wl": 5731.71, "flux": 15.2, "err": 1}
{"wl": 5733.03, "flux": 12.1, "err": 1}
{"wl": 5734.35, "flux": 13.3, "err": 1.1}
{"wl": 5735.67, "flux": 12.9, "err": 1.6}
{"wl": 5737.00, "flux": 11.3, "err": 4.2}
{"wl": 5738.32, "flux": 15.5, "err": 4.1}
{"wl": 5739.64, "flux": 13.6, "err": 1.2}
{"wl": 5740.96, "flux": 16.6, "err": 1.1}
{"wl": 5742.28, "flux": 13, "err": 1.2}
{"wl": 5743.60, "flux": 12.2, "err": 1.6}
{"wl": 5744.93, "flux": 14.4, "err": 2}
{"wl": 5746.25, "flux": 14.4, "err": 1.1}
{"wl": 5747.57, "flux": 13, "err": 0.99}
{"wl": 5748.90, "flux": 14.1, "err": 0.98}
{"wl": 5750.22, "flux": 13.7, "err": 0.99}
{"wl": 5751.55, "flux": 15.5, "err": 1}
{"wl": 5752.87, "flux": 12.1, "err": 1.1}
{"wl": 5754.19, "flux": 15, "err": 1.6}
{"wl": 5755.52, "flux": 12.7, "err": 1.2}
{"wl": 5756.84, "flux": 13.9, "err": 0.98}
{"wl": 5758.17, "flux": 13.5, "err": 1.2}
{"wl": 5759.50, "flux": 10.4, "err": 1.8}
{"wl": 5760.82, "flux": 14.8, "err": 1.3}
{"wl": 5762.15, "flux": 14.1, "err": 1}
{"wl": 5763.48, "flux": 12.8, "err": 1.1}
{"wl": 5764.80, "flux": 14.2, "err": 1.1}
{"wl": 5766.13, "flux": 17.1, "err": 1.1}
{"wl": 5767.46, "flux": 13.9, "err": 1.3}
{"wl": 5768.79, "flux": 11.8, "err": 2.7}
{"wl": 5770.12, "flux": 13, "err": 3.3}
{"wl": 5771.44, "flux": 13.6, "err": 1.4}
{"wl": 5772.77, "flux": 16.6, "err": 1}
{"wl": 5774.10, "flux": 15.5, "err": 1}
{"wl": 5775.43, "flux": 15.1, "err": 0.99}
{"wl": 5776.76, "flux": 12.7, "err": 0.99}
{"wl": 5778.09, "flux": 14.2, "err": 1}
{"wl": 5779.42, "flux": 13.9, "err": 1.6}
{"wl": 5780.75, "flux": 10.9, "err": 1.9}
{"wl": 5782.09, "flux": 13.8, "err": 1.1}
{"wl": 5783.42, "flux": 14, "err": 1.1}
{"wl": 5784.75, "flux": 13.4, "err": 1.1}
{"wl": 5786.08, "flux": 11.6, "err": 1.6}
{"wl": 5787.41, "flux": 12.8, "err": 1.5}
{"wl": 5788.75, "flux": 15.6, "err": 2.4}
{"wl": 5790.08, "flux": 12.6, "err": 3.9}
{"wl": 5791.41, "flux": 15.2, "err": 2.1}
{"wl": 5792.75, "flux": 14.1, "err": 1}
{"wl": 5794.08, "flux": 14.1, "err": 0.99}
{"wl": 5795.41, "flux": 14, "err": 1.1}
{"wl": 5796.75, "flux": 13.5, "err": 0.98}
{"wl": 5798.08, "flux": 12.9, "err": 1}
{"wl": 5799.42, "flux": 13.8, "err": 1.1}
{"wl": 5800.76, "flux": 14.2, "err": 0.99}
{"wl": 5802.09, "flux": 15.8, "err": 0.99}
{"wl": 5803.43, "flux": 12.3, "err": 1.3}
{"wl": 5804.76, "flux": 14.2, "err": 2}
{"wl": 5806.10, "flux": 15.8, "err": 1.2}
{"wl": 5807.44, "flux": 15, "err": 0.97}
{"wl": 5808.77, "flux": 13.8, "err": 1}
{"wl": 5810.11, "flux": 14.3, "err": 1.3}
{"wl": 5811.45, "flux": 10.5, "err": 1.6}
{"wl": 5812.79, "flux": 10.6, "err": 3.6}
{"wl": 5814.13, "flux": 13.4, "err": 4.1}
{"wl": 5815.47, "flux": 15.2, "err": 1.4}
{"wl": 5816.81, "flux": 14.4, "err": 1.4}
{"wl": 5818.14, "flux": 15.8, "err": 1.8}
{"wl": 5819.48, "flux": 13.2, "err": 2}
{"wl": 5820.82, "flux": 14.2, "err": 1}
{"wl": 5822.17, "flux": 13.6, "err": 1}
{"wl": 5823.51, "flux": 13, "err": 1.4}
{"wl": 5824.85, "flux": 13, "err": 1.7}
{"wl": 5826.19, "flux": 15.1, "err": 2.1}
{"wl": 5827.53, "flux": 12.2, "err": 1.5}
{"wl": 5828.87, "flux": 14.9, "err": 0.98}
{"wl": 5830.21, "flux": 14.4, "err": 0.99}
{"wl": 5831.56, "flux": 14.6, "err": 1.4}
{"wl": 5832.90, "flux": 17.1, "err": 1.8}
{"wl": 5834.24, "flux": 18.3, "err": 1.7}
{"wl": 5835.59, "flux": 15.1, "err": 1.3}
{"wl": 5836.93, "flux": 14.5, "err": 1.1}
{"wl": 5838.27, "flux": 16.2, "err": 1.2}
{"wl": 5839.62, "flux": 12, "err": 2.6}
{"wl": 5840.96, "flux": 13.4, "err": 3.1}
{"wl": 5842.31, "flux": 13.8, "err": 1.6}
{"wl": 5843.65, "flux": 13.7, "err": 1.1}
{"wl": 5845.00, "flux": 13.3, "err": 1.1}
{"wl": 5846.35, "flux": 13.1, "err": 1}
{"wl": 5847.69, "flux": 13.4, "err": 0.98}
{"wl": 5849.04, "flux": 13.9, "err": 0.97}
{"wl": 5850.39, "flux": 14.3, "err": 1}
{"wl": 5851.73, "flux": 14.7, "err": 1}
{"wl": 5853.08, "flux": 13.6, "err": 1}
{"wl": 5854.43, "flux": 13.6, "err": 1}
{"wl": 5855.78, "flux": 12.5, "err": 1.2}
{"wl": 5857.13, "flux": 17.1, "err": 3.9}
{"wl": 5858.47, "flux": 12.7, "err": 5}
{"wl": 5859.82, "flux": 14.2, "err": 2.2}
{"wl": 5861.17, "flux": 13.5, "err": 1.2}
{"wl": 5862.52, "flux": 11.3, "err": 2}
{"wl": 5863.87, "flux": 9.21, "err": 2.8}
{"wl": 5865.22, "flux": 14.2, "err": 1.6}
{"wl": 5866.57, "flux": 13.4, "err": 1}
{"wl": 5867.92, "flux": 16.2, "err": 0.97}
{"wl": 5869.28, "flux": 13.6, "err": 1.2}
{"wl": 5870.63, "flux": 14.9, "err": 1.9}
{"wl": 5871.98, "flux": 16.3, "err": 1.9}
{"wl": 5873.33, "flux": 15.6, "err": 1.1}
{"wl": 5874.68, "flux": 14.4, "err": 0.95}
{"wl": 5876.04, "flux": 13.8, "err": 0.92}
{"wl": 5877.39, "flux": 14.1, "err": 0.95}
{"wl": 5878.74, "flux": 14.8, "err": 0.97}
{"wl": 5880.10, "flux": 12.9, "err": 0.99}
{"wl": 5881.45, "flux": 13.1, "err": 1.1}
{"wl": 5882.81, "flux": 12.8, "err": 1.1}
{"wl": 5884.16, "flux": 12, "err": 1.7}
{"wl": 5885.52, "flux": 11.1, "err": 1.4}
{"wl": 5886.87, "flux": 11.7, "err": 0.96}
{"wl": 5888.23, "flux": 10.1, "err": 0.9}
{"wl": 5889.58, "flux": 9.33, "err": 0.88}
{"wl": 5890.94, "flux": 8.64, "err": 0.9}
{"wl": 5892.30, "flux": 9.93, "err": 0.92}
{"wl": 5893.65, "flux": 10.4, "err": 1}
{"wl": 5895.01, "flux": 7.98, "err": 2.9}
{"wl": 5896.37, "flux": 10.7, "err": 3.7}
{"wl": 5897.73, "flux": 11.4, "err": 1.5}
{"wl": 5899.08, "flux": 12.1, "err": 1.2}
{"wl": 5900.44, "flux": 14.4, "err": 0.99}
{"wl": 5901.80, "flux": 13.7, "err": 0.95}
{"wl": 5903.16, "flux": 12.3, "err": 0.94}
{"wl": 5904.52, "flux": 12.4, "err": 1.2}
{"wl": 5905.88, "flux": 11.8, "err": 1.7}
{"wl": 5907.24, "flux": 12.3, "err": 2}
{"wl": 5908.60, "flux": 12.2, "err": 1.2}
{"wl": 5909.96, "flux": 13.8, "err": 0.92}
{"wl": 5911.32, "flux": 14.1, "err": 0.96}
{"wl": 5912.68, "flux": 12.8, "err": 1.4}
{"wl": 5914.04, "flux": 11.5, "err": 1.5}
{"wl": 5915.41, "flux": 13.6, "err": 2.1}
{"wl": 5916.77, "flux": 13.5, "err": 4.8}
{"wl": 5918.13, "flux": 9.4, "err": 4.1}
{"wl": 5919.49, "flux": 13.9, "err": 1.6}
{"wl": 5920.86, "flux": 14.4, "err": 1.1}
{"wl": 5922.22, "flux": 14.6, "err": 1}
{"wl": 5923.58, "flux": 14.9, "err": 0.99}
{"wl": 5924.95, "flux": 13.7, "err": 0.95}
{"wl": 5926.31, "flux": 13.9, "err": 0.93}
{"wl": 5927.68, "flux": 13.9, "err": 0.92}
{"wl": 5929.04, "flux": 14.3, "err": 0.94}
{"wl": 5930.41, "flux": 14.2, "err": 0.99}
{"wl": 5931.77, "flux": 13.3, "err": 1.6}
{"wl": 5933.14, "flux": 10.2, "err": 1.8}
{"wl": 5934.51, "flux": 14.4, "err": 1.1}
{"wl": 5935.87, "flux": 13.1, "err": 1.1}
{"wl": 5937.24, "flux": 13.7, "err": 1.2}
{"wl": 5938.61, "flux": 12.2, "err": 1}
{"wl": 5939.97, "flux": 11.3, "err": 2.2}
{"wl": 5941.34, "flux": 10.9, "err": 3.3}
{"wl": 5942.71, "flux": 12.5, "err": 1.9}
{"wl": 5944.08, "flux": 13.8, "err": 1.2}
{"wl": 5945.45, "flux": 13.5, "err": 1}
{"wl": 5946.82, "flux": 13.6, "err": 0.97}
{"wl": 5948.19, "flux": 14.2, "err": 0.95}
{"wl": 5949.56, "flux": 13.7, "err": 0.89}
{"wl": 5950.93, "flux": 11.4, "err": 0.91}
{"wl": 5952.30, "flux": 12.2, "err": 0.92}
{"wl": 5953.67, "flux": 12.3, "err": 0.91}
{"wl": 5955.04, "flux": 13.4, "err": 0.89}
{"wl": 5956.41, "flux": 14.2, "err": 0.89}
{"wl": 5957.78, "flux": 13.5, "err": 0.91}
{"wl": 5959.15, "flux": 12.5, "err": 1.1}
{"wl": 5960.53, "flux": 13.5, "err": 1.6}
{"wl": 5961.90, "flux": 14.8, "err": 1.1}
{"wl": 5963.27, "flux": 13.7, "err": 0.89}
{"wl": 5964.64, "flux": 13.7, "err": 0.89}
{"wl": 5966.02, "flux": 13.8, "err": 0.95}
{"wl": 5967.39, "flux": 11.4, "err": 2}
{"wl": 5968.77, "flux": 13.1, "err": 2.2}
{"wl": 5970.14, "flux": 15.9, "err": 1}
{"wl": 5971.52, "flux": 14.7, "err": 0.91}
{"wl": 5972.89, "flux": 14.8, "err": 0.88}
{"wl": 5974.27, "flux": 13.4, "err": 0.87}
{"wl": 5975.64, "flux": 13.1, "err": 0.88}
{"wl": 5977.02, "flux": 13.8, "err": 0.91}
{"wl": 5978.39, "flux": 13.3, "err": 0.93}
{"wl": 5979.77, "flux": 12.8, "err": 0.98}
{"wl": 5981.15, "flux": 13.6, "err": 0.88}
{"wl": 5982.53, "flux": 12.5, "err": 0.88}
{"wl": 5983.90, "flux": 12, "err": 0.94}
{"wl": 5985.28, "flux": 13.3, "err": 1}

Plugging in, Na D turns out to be 4.5 angstrom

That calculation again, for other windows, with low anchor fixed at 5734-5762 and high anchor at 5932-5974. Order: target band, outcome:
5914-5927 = -0.16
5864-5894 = 1.17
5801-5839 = -2.33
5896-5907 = 0.76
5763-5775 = -0.65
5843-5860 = -0.55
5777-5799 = 0.03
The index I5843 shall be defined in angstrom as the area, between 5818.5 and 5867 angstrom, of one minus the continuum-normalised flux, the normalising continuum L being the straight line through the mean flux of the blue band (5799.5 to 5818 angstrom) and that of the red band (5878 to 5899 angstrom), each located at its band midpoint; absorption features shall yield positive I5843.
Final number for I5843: -4.6 angstrom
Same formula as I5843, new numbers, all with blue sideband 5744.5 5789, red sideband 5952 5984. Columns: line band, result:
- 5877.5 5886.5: 0.5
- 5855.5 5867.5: 0.4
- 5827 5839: -1.4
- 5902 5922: 1.1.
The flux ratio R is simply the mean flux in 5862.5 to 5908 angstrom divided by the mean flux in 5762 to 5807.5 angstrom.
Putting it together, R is 0.89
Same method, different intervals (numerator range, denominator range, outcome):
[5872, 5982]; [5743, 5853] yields 0.93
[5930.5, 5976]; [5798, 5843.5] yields 0.93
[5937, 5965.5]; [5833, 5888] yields 0.95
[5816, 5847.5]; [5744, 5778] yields 1.03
